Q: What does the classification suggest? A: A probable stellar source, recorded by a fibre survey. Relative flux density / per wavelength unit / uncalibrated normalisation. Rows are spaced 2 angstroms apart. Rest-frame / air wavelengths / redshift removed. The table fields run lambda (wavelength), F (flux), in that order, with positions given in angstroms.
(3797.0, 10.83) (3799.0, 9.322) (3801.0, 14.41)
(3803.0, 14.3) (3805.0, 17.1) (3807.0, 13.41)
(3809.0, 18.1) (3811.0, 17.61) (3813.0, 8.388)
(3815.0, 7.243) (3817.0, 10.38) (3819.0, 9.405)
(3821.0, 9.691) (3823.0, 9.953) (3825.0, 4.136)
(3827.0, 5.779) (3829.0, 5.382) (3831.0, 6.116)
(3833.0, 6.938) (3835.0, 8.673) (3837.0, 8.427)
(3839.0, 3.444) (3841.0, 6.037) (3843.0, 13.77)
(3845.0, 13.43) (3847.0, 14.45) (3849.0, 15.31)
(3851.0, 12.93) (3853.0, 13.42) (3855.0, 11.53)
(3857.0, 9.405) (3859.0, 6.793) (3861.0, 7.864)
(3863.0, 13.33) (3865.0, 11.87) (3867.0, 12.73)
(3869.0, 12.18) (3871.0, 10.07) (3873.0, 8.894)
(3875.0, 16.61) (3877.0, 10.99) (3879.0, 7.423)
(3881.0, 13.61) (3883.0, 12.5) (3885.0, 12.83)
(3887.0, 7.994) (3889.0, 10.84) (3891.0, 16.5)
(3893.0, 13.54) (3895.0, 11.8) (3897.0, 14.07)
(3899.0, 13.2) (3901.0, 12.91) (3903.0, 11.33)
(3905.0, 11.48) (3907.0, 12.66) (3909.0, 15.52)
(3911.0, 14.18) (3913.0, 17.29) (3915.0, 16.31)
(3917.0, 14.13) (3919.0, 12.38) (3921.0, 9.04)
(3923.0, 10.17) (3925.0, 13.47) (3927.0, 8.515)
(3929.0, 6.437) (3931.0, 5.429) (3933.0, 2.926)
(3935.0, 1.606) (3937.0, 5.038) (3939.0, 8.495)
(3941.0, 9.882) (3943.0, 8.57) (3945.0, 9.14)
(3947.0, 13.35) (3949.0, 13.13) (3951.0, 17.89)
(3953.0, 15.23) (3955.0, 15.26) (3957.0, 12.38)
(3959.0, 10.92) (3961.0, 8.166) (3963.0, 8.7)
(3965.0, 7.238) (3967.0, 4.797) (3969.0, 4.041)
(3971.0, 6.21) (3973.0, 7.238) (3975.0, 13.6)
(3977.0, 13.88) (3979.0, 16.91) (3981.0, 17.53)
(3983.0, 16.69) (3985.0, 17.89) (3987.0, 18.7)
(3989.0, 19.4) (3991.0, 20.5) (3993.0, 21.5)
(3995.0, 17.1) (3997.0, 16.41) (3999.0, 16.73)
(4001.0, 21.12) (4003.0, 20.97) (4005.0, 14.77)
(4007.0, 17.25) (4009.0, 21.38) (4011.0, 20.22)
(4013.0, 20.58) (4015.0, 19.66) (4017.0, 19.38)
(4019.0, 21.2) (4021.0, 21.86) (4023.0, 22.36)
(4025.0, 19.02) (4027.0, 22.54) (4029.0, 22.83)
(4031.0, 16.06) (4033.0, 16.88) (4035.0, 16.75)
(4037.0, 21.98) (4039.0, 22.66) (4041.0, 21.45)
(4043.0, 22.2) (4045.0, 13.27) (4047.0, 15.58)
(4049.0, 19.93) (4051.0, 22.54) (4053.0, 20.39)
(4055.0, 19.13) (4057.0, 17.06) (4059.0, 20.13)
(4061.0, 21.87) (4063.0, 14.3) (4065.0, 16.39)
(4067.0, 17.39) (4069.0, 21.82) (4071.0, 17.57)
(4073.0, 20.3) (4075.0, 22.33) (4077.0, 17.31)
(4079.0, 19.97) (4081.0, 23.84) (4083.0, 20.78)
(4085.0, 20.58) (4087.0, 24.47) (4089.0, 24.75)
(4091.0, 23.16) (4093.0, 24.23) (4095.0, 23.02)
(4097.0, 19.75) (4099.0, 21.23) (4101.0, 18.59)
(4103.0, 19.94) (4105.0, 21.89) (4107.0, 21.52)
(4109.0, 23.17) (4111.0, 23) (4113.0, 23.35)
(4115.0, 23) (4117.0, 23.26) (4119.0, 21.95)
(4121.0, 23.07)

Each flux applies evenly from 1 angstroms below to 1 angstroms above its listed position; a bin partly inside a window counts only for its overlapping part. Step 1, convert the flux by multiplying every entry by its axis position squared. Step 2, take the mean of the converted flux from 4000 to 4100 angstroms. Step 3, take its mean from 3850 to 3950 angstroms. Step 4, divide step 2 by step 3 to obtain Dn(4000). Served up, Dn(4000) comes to 2.0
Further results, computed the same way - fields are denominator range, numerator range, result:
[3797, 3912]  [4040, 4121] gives 2.06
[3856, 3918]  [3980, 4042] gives 1.69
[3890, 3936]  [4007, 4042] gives 1.87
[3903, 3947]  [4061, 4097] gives 2.19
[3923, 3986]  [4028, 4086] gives 1.97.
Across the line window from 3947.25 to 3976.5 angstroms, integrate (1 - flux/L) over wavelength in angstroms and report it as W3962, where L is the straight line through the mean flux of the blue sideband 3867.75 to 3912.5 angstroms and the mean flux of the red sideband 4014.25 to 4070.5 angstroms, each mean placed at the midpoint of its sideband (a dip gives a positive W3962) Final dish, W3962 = 9.6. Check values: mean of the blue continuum 12.4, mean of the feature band 10.5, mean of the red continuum 19.5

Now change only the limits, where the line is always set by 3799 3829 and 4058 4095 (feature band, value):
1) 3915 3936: 8.78 angstroms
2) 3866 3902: 4.08 angstroms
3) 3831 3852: 3.56 angstroms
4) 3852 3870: 2.59 angstroms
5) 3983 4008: -1.02 angstroms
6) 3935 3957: 6.65 angstroms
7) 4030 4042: -0.04 angstroms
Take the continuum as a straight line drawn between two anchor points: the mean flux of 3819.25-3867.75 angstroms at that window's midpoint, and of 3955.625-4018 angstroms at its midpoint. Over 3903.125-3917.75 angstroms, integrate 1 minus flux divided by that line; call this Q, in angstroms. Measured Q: -2.5 angstroms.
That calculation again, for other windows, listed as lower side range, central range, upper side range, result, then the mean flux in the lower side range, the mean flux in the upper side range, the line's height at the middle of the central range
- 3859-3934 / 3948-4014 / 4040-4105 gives 3.77 angstroms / 11.6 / 20.2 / 15.7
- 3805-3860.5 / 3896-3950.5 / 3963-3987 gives 1.11 angstroms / 10.1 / 11.6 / 11.1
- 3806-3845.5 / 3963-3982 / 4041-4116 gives 6.96 angstroms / 9.26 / 20.5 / 15.8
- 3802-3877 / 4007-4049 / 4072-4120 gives -2.10 angstroms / 10.7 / 21.9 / 18.9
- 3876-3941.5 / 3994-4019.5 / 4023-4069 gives -3.06 angstroms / 11.1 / 19.2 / 16.9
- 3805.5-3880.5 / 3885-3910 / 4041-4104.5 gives 0.11 angstroms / 10.4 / 20.2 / 12.7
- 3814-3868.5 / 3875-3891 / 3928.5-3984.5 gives -2.95 angstroms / 9.6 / 10.1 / 9.79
